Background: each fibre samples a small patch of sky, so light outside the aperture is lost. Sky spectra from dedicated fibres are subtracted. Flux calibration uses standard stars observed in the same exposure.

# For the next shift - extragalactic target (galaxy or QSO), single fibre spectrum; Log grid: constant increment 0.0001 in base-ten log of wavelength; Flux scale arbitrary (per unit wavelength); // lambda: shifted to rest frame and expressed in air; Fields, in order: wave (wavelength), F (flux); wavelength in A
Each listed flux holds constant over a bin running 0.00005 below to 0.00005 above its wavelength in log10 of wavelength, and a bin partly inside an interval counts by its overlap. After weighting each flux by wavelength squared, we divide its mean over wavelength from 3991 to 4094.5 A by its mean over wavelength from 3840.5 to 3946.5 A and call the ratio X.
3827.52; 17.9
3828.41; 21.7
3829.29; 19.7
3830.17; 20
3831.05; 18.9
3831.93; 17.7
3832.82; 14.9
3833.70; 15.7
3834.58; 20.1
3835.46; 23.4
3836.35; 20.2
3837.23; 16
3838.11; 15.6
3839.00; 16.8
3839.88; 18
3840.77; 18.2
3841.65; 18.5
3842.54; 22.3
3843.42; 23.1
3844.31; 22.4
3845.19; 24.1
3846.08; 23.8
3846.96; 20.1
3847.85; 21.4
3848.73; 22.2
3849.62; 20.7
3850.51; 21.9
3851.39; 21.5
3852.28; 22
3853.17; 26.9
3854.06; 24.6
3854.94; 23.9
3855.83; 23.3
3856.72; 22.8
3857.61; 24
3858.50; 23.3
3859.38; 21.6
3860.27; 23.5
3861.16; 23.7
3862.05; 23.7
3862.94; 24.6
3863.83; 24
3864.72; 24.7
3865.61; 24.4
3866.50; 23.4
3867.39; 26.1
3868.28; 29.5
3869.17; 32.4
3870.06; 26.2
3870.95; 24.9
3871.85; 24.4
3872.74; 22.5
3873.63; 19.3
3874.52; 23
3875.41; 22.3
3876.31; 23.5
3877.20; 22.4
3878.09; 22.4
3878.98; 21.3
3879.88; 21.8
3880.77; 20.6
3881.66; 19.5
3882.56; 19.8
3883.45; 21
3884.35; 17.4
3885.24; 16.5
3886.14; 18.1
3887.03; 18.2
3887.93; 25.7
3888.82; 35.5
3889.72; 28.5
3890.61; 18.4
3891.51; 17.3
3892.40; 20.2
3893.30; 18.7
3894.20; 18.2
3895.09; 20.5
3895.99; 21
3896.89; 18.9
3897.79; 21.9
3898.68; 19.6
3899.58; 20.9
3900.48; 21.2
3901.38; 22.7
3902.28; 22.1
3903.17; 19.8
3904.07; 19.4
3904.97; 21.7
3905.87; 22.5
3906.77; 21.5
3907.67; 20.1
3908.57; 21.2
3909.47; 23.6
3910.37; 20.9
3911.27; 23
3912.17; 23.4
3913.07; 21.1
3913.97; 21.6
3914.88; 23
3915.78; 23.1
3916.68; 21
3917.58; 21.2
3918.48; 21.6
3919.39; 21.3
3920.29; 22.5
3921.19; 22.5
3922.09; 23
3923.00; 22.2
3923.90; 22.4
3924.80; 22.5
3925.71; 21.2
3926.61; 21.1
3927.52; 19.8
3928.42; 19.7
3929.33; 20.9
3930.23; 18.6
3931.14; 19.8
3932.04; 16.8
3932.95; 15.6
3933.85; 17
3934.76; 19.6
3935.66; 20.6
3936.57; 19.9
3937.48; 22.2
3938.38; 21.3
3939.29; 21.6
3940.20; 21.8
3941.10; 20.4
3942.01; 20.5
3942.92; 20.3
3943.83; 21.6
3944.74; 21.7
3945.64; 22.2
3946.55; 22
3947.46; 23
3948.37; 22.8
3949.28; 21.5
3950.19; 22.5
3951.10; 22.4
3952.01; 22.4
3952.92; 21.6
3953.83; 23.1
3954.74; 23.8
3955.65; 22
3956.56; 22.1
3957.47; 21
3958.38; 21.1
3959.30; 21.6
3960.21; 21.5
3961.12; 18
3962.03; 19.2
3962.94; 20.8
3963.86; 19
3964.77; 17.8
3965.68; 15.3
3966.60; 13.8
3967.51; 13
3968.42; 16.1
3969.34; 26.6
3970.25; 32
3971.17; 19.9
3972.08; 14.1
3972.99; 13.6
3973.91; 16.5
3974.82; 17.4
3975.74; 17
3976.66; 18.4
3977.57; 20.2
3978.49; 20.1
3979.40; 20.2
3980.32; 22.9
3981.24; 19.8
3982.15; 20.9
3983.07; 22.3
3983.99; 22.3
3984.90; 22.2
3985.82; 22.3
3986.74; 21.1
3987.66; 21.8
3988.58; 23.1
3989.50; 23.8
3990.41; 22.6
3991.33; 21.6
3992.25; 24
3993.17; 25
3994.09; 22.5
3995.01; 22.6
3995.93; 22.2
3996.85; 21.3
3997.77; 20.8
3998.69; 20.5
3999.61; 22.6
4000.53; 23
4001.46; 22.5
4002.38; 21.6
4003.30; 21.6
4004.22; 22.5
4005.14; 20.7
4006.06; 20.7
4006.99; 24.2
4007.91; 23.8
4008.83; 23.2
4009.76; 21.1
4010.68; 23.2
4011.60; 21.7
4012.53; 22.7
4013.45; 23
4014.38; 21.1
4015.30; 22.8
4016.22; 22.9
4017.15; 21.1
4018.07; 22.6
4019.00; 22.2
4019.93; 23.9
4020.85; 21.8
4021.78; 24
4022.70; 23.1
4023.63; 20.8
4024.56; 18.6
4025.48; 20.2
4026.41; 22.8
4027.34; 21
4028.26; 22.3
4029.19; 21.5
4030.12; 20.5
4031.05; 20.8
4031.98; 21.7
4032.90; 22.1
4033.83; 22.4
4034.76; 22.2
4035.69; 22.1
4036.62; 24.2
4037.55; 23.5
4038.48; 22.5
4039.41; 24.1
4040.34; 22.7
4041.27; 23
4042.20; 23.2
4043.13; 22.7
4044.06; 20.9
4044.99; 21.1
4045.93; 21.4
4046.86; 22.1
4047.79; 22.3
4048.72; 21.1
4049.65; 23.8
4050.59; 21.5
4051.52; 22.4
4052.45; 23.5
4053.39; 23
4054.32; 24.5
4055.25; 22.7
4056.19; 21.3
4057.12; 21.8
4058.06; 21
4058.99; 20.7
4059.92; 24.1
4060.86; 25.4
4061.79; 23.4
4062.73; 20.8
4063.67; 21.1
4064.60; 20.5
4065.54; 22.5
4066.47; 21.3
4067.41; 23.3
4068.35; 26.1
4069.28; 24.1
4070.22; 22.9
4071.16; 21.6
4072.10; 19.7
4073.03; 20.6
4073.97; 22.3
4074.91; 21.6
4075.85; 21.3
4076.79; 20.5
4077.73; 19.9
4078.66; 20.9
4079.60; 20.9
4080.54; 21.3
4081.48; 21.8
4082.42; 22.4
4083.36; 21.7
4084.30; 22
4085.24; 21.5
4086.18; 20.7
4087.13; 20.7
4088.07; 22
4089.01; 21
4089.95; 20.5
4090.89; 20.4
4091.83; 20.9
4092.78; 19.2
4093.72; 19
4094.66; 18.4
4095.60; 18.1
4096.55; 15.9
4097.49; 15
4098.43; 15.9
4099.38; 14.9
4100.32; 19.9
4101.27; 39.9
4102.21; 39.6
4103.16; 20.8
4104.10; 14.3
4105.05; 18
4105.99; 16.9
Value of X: 1.09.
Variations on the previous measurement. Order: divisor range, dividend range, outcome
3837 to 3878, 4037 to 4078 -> 1.08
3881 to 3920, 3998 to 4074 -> 1.12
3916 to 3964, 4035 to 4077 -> 1.12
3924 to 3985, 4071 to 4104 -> 1.11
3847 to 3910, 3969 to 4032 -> 1.03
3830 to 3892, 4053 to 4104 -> 1.10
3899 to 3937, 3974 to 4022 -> 1.08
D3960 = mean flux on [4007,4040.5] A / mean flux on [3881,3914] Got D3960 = 1.1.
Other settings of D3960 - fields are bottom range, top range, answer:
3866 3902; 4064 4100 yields 0.93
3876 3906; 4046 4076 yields 1.06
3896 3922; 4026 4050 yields 1.03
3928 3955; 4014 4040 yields 1.06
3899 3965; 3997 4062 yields 1.05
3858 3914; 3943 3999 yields 0.94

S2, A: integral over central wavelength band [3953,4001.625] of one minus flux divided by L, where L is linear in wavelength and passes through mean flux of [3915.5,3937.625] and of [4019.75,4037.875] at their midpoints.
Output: 1.2 A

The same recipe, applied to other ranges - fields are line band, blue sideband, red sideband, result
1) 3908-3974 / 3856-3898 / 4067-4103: 4.41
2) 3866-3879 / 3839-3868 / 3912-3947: -1.19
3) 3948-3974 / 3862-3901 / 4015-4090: 2.33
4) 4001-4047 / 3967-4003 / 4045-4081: -1.32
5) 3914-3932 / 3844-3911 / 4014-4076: 0.80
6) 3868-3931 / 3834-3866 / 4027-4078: 0.72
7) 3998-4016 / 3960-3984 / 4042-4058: -1.49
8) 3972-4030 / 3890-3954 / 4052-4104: -0.42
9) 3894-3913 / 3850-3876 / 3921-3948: 0.83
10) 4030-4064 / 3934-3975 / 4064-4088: -1.59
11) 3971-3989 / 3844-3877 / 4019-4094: 2.23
